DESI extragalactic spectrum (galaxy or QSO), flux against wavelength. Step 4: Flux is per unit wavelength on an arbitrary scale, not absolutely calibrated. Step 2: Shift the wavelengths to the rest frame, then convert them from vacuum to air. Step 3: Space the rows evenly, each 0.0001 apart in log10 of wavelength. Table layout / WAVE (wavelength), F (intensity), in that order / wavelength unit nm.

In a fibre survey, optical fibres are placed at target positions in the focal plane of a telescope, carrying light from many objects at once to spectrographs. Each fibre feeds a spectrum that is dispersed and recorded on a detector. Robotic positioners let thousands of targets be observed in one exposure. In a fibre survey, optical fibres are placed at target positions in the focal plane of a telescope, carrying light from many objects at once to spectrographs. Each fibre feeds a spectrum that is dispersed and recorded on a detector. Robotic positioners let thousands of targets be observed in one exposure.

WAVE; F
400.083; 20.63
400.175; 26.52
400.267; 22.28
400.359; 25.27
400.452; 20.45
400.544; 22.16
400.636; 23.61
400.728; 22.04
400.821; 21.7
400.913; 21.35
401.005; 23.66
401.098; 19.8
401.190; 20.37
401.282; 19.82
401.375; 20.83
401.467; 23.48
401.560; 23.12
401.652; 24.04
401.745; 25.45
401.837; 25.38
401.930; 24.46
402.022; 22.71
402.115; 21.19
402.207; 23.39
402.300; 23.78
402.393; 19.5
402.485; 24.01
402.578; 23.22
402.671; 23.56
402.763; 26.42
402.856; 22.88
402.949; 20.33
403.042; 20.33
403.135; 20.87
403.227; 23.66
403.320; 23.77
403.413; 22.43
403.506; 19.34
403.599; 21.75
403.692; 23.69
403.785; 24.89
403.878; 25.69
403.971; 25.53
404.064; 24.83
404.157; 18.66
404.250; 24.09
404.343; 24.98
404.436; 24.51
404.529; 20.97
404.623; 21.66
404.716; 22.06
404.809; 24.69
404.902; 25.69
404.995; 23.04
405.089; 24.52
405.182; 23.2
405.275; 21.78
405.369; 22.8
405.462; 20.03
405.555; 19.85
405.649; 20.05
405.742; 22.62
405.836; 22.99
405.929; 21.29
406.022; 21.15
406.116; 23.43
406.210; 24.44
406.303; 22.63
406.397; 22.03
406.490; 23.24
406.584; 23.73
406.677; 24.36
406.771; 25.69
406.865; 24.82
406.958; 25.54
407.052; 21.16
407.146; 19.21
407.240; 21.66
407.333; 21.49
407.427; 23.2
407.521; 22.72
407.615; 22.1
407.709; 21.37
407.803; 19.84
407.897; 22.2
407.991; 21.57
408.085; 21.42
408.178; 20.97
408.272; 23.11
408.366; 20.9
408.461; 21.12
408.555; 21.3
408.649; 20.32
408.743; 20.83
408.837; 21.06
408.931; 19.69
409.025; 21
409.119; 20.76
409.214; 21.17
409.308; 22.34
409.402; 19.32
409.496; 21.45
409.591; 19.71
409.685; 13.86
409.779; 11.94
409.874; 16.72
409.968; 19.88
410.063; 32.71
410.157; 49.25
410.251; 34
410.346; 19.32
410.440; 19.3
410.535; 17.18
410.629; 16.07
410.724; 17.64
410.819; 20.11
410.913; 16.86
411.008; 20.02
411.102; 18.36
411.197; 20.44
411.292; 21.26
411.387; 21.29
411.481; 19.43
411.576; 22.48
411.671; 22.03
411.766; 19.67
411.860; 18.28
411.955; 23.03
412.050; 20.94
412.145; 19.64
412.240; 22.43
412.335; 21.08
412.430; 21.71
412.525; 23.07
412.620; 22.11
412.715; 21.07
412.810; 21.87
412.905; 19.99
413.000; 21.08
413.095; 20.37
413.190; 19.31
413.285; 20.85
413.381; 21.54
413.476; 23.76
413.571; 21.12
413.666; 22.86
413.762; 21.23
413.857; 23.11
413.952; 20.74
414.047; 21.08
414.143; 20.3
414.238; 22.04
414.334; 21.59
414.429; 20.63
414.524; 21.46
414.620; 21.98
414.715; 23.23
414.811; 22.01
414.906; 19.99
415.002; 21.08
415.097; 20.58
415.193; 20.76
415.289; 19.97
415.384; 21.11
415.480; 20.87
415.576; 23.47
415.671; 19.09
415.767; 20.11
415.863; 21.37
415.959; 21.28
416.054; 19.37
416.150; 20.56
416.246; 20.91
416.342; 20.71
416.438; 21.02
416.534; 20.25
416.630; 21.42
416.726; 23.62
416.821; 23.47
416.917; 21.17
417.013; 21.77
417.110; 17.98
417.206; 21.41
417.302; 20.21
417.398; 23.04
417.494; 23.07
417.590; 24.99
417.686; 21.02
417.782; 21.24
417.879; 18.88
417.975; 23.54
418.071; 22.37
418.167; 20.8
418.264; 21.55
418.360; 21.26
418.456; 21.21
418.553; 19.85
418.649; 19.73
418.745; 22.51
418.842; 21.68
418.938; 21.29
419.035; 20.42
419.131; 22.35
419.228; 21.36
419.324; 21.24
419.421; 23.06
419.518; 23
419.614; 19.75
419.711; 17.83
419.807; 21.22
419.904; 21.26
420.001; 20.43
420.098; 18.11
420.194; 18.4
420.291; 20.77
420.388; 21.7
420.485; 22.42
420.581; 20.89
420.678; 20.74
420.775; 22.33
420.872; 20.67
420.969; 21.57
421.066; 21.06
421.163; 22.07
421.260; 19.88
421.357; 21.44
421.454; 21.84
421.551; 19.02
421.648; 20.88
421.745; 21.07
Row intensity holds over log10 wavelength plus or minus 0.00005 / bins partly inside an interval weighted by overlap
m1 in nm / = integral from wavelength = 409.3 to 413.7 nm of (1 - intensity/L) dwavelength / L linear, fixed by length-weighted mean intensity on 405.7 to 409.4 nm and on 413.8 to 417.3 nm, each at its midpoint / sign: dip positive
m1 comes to 0.07 nm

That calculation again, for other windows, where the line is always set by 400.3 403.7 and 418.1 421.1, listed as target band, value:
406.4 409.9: 0.127 nm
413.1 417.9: 0.011 nm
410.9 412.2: 0.079 nm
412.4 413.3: 0.018 nm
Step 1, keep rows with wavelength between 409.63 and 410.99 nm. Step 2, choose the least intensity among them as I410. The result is 11.94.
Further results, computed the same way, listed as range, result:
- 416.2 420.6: 17.83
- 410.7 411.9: 16.86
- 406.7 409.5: 19.21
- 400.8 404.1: 19.34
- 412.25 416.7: 19.09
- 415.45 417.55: 17.98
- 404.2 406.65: 19.85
